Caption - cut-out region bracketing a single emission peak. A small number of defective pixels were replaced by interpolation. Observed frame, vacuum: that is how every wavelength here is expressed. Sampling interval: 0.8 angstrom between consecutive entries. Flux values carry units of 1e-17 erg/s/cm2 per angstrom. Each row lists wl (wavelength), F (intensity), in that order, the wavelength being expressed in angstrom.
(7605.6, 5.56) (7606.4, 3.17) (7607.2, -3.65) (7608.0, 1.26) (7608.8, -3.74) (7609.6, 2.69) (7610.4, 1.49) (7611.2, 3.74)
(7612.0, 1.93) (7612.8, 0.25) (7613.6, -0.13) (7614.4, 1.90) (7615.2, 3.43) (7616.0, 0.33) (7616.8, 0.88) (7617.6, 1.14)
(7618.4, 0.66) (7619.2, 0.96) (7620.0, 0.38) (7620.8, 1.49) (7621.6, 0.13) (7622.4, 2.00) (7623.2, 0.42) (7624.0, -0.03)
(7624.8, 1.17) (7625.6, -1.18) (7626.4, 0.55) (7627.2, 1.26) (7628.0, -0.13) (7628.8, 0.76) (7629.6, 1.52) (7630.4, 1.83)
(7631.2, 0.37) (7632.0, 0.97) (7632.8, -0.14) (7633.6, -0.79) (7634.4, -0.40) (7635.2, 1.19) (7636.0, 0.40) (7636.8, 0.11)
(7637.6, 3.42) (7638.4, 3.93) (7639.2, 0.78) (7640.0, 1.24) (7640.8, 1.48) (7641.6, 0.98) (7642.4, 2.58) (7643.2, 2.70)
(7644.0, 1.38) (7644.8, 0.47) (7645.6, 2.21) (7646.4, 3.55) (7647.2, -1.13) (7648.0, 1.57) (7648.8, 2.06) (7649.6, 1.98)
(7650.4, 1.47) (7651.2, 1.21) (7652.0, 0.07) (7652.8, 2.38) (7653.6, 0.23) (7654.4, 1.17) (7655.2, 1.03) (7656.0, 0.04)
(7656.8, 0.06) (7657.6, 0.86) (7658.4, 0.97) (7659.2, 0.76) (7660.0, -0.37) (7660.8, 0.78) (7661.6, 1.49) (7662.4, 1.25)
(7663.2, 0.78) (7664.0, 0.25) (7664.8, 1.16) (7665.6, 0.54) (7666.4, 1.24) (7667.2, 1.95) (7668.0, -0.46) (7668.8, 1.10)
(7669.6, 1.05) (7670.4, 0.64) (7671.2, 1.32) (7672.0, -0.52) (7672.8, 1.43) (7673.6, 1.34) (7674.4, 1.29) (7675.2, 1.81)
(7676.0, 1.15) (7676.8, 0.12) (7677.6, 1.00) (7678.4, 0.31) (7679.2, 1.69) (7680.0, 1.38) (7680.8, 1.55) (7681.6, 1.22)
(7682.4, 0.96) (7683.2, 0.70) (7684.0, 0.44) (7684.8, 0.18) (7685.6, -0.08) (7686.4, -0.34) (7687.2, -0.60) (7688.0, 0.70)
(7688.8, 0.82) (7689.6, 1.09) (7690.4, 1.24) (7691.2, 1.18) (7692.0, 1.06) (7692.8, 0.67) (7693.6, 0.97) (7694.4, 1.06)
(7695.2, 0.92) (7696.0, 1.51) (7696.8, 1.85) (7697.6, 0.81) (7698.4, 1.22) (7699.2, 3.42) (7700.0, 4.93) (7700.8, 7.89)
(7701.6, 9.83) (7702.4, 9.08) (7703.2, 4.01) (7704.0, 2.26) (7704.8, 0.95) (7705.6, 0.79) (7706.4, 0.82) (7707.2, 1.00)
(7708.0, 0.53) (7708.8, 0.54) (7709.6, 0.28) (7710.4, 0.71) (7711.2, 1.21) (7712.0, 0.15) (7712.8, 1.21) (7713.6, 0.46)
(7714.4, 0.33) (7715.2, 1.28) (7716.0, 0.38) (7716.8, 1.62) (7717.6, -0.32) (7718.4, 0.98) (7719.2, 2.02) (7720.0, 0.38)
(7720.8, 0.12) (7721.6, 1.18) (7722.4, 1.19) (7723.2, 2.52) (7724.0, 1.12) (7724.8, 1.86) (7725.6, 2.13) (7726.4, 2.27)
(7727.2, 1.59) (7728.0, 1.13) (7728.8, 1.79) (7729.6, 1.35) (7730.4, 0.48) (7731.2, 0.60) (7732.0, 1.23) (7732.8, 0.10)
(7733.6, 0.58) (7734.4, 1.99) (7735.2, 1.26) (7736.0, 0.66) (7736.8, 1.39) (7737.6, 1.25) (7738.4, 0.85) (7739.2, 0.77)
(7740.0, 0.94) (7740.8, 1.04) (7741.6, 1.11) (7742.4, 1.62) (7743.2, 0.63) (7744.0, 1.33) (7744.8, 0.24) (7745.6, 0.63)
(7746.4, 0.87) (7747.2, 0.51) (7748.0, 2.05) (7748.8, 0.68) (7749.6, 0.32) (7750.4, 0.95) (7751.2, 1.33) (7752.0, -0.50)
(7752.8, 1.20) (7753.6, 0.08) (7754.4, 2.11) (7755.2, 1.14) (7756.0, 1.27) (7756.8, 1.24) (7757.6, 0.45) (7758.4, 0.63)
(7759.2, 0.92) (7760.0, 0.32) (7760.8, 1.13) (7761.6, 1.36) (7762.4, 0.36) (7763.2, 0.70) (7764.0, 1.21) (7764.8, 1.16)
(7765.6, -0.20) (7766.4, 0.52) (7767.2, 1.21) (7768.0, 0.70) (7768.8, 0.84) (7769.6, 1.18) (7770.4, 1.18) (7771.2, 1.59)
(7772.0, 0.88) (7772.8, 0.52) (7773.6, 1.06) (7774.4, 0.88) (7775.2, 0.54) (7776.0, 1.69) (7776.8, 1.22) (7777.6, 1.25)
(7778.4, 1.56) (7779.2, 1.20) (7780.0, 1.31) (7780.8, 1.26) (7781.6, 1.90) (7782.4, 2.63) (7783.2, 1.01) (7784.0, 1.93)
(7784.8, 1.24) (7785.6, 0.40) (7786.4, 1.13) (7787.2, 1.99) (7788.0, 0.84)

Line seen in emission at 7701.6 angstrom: Halpha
